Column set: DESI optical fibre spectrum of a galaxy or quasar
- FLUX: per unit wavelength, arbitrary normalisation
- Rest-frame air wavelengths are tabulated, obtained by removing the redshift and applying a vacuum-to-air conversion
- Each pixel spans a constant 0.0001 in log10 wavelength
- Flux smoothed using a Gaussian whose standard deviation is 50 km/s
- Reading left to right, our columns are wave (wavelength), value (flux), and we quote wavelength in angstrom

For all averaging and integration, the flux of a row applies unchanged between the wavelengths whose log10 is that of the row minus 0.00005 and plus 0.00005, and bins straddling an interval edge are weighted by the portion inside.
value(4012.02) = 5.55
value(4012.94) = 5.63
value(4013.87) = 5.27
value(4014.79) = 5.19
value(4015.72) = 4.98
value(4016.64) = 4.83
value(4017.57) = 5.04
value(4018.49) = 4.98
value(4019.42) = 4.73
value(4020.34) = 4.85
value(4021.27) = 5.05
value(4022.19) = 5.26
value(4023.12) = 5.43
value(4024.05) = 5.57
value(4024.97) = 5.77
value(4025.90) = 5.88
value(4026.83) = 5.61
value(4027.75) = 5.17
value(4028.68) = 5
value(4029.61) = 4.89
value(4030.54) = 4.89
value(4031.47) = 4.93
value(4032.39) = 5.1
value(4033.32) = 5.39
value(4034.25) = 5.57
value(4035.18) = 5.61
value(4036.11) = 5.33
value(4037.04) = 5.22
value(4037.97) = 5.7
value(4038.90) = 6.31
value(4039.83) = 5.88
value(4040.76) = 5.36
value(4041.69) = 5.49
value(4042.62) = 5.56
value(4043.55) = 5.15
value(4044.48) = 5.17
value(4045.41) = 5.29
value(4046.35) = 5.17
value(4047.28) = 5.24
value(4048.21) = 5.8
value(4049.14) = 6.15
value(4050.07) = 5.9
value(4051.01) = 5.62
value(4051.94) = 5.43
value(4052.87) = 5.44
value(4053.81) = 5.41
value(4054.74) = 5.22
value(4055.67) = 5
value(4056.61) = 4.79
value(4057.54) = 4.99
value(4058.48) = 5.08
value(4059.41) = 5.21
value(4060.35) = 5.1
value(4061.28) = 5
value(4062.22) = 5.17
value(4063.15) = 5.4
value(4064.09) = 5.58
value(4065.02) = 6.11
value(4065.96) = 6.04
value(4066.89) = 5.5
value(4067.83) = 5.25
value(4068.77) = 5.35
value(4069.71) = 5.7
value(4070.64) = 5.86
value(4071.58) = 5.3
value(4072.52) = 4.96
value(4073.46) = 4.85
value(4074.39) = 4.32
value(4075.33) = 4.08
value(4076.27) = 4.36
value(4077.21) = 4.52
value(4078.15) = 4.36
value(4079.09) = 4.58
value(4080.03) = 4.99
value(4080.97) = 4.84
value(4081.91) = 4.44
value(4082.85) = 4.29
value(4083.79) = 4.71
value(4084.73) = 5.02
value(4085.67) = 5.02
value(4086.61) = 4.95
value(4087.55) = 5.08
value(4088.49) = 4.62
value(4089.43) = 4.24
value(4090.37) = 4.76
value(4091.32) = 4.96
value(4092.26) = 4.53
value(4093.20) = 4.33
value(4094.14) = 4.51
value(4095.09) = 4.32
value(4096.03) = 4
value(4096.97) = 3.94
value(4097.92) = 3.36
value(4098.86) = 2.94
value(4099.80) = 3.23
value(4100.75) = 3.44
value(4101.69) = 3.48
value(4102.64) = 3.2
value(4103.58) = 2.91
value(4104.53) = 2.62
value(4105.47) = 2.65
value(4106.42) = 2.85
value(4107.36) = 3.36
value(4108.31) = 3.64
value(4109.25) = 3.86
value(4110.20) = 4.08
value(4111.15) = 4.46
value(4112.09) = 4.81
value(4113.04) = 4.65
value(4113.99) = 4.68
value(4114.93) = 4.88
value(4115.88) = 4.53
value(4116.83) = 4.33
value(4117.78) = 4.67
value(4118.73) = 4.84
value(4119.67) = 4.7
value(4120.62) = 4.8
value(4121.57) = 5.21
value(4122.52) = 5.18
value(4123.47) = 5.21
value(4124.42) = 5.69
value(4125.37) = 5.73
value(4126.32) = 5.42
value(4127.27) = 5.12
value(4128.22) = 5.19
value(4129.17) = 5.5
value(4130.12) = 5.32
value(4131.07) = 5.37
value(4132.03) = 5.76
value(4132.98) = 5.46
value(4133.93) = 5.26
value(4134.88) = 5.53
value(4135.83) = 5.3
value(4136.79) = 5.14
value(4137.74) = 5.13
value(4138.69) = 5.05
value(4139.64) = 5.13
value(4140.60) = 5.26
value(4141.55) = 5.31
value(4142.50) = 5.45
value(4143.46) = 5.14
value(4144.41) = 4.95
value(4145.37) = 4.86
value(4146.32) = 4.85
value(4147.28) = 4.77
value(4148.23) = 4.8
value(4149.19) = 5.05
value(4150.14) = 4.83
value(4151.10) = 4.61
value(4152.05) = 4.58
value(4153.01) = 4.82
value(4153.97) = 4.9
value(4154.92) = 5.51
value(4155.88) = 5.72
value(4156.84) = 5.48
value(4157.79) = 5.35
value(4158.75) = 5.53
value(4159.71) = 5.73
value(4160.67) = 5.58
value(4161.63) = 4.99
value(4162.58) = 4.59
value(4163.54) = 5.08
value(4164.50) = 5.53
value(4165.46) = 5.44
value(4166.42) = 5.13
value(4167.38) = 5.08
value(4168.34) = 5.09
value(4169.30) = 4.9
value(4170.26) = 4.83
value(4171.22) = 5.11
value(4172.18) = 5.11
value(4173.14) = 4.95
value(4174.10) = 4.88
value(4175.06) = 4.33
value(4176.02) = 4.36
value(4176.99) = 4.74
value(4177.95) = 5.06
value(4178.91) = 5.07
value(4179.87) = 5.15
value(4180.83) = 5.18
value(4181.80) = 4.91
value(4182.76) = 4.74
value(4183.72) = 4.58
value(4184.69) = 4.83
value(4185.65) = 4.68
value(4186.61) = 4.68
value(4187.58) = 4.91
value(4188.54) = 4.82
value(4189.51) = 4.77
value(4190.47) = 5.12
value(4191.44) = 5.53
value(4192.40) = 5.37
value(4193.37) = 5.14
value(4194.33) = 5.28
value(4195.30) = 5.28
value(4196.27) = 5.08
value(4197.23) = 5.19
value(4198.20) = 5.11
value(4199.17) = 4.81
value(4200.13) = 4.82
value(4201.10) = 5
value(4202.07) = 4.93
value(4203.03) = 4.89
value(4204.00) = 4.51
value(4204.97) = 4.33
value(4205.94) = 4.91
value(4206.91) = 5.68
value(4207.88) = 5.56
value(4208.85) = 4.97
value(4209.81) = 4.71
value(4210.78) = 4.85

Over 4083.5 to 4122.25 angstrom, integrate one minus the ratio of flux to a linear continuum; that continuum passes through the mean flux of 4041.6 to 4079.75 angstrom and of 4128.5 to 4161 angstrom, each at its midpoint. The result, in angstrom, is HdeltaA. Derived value 7.7 angstrom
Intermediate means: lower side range 5.23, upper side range 5.2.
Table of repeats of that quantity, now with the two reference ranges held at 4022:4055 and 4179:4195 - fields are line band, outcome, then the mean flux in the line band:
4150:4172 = -0.4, 5.15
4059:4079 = 0.8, 5.13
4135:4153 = 0.4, 5.02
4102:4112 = 3.5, 3.42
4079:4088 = 0.9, 4.8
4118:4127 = 0.0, 5.18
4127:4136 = -0.4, 5.39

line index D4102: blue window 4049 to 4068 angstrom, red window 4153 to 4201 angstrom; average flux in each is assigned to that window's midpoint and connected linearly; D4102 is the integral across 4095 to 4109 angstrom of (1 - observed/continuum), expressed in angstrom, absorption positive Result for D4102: 5.2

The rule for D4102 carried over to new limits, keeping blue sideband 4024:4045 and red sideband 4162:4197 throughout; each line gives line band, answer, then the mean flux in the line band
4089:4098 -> 1.55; 4.33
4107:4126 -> 1.80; 4.68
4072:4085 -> 1.70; 4.59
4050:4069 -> -0.04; 5.35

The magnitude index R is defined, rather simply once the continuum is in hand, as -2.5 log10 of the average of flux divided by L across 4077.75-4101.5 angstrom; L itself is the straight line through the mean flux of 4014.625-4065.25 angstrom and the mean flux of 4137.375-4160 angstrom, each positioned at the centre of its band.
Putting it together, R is 0.195 mag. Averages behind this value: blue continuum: 5.32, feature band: 4.37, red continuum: 5.11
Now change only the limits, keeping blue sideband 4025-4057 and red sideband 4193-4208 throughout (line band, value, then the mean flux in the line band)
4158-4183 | 0.01 mag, 5.05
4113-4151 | 0.02 mag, 5.1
